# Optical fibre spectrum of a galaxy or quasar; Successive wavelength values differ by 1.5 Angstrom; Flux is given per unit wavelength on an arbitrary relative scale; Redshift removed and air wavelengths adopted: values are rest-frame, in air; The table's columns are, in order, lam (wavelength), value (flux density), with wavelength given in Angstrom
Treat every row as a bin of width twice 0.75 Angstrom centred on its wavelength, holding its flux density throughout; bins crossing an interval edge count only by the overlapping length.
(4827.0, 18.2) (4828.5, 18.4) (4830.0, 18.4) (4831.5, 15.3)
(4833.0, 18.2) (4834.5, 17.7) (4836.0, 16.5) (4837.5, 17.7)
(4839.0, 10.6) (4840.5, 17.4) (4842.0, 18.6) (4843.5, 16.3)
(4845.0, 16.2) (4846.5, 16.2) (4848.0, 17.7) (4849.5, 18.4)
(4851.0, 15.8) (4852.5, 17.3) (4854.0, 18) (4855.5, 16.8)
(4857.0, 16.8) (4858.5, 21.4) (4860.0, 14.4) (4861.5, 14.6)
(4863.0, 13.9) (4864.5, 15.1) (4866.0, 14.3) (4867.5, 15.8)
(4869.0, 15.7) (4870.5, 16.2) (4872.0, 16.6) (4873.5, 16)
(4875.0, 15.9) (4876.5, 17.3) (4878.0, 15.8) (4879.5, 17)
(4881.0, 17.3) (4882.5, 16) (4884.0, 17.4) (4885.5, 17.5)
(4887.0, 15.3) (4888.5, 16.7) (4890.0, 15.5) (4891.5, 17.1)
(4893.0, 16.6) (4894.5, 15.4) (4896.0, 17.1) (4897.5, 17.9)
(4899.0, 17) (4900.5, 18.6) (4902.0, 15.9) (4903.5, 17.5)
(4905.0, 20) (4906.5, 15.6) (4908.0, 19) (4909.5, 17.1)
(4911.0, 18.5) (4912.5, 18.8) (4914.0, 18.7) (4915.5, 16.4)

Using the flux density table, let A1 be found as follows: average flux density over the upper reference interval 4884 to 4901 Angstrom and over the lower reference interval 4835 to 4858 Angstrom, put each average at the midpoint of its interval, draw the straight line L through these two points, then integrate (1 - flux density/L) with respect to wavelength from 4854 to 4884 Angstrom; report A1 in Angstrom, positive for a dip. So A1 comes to 1.0 Angstrom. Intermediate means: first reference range 16.7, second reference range 16.8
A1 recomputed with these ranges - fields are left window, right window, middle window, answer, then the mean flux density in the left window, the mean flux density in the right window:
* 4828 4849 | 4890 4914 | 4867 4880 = 0.7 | 16.8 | 17.4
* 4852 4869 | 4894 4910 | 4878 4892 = 0.3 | 16.2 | 17.4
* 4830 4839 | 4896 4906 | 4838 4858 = 0.2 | 16.6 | 17.7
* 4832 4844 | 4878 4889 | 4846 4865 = 0.0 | 16.6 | 16.7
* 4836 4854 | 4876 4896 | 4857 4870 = 0.7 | 16.6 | 16.5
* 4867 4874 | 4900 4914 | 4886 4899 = 0.5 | 16.1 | 17.9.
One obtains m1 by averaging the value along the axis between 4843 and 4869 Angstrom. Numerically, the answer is 16.4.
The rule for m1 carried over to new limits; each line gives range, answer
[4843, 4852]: 16.8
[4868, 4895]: 16.4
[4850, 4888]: 16.3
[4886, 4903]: 16.7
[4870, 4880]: 16.4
